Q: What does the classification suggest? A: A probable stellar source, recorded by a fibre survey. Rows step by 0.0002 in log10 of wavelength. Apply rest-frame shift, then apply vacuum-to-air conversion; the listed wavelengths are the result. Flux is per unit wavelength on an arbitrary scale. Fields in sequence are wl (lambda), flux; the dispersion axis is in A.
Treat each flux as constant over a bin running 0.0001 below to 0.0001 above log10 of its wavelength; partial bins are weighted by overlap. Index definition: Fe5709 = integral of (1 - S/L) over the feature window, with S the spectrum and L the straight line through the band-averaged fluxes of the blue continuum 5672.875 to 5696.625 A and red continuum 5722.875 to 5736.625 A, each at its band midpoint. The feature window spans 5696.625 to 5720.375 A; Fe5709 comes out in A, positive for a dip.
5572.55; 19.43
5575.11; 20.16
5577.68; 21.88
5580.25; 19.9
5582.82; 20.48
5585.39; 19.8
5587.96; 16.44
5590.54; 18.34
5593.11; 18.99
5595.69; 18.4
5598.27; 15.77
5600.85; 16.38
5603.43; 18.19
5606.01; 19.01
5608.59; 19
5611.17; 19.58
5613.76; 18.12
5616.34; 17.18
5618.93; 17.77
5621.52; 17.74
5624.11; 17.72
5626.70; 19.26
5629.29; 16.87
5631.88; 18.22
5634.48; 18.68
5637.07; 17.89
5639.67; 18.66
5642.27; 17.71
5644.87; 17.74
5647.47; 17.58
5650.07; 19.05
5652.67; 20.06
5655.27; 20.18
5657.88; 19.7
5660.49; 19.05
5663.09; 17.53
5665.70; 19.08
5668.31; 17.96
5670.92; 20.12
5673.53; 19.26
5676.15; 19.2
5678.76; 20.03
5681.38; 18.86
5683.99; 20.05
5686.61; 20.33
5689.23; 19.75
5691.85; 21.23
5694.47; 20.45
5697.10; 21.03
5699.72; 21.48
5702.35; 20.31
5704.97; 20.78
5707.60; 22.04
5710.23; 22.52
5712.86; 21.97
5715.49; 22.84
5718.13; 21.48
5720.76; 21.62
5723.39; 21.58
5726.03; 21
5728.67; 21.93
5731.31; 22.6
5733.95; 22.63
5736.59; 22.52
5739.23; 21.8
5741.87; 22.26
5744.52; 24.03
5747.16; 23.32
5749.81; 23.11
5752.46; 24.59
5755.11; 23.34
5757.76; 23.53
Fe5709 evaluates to -0.7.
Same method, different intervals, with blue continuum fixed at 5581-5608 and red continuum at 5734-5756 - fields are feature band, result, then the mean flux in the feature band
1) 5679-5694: 0.81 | 20.1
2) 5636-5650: 1.26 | 18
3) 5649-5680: 1.85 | 19.3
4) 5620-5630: 0.66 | 18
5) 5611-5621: 0.50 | 18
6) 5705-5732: 0.42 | 21.9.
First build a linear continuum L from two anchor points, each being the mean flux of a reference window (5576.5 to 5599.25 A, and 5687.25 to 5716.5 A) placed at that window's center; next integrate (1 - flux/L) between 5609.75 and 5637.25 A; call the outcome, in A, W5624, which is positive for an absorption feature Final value 2.2 A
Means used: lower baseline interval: 18.9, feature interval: 18.1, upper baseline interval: 21.3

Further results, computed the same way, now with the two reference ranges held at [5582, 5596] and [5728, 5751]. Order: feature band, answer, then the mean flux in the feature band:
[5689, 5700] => 0.4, 20.8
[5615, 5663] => 4.0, 18.4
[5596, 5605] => 0.9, 17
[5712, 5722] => 0.1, 22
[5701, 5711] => 0.2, 21.4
